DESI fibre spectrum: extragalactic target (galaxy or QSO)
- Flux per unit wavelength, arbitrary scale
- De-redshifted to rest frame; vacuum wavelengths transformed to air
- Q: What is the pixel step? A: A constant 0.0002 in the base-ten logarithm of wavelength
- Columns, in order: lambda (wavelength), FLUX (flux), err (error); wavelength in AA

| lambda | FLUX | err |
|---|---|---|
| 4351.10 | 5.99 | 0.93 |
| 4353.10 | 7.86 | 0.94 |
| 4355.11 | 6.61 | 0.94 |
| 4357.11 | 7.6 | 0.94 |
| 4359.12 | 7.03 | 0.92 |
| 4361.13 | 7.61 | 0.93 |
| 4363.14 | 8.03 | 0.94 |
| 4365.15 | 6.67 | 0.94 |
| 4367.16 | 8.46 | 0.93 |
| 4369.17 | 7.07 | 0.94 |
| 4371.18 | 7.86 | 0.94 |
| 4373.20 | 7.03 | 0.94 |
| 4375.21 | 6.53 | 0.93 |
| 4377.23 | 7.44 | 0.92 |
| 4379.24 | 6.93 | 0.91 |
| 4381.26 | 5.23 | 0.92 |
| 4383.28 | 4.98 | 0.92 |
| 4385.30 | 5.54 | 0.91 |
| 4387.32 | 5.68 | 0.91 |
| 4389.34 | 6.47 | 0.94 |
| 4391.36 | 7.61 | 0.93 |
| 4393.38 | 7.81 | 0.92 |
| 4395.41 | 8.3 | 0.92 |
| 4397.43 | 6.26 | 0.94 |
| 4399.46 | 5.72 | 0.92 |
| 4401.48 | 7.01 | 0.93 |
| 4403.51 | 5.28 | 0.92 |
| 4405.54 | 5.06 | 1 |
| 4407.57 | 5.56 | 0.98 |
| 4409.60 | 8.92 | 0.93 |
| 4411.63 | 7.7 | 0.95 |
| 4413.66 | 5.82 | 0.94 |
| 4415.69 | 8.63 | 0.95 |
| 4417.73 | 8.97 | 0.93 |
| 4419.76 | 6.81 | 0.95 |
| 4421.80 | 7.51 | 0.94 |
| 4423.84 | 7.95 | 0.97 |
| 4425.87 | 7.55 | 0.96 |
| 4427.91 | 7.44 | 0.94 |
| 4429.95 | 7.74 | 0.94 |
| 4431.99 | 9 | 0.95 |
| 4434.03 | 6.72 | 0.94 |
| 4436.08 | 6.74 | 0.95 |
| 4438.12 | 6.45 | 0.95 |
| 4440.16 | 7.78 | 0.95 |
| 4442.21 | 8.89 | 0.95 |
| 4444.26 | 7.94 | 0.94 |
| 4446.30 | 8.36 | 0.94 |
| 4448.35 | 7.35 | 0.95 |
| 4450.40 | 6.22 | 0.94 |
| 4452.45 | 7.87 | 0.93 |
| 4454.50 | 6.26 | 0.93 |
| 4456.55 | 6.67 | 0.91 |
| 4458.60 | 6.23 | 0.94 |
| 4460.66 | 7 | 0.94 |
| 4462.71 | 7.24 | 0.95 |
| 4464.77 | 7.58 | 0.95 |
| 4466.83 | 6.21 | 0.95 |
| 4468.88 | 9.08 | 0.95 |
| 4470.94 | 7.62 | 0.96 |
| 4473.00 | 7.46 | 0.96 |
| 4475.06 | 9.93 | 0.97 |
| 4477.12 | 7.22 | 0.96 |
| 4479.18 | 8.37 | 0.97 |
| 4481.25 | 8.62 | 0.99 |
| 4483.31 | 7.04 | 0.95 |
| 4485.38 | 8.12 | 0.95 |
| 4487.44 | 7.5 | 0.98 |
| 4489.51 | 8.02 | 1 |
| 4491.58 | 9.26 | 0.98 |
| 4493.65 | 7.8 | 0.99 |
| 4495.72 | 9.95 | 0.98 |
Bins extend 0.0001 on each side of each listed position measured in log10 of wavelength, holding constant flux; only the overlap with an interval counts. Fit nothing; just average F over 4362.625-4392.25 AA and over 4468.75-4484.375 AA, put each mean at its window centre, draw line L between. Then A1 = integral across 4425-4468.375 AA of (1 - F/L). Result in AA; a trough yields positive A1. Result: 2.1 AA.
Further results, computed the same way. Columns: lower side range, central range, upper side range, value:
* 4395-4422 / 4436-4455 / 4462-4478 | 0.0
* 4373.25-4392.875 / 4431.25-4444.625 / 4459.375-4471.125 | -1.0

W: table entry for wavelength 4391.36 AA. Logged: 7.61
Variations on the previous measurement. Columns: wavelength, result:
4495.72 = 9.95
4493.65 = 7.8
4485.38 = 8.12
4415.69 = 8.63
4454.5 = 6.26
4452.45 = 7.87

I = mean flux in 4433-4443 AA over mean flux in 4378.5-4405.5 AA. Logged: 1.2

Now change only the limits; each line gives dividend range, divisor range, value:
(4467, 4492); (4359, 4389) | 1.19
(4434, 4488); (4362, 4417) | 1.10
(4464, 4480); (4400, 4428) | 1.11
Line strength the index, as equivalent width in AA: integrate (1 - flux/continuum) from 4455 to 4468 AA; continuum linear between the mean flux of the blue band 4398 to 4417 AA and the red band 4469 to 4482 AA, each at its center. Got 1.81 AA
